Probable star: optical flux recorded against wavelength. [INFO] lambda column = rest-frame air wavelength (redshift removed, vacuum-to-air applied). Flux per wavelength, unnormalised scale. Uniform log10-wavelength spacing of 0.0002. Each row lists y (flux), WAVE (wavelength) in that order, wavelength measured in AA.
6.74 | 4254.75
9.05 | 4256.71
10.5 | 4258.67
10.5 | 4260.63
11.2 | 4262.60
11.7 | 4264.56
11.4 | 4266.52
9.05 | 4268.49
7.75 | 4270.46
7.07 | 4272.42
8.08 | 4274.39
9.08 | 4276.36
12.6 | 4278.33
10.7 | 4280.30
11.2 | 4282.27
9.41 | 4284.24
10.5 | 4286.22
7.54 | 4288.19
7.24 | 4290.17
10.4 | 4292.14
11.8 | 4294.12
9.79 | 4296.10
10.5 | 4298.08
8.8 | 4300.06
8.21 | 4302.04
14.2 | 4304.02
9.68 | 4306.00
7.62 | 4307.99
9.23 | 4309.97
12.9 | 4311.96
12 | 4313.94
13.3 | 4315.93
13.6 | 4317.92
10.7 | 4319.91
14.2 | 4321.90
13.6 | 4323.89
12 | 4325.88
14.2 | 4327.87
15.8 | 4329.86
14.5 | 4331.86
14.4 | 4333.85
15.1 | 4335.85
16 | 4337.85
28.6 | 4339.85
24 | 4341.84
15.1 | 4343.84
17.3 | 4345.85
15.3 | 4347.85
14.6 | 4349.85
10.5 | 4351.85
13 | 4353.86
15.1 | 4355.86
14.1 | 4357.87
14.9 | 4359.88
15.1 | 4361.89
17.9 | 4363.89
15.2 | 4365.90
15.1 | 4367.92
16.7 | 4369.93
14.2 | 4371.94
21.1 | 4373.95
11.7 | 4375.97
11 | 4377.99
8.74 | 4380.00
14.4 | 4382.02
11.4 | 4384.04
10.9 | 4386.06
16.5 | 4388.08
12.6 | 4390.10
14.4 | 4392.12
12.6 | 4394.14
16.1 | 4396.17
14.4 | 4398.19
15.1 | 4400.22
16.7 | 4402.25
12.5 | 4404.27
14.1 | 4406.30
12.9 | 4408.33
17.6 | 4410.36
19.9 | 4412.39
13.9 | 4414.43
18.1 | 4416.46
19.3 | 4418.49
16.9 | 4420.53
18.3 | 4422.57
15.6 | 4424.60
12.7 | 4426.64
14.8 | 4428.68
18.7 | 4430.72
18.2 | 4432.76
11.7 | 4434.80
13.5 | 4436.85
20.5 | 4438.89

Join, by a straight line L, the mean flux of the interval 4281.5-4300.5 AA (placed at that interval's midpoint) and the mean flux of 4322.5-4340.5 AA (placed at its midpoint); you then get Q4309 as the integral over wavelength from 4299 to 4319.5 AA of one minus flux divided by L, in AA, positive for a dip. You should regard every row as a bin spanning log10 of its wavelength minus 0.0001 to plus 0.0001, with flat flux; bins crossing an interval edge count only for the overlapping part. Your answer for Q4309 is 2.5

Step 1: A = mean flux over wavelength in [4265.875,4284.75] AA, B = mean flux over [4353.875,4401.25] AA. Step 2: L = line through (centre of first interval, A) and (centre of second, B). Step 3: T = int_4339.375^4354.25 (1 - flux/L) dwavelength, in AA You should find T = -4.9 AA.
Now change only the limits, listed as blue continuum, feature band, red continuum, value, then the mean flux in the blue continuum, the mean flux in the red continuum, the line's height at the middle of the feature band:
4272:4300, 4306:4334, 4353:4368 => -0.79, 9.73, 15.1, 12.2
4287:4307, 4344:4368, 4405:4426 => -3.07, 9.82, 16.5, 13.2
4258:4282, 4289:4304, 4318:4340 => 2.90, 10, 14.8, 12.2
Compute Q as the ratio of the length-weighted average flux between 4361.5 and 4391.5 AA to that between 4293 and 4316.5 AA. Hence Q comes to 1.33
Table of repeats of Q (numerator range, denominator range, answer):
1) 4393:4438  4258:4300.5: 1.58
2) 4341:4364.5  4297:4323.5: 1.38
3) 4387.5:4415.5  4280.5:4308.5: 1.52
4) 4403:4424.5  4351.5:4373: 1.10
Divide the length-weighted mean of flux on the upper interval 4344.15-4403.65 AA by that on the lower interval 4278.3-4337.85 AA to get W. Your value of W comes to 1.24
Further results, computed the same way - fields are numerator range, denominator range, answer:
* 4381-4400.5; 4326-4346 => 0.80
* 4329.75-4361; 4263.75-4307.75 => 1.65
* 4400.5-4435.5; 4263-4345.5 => 1.32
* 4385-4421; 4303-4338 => 1.18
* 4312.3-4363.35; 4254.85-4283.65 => 1.53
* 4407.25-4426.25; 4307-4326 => 1.41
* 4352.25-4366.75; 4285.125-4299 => 1.54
